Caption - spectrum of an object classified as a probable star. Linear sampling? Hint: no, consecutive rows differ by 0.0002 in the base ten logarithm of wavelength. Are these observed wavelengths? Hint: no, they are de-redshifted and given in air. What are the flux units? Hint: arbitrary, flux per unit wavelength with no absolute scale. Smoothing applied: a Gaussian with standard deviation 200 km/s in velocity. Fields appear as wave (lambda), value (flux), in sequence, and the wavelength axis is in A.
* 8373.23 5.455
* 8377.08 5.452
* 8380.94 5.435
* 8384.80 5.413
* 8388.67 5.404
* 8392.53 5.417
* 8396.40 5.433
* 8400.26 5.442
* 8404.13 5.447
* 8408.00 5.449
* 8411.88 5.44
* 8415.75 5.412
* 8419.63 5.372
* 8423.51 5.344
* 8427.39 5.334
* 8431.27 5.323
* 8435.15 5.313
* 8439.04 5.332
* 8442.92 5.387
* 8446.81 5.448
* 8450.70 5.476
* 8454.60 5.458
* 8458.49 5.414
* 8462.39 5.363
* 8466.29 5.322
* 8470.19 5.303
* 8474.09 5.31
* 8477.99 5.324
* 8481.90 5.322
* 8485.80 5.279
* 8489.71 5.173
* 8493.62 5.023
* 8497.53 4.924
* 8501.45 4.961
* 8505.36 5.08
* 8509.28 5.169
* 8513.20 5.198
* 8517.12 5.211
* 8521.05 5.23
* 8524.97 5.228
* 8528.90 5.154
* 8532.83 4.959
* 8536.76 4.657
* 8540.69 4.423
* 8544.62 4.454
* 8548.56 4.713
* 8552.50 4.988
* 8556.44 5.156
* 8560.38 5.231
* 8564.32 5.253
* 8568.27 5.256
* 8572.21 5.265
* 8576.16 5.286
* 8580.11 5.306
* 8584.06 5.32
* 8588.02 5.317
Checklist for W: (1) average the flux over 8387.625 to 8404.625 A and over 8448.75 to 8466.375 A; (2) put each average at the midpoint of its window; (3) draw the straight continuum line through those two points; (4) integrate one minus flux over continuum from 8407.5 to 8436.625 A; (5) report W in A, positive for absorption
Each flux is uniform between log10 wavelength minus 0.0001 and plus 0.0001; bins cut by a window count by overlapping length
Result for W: 0.28 A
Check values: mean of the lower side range 5.43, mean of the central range 5.37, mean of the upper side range 5.41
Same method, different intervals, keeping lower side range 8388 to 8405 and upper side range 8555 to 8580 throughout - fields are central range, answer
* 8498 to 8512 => 0.67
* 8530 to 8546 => 1.89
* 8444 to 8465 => -0.22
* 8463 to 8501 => 0.90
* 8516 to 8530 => 0.23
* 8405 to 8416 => -0.04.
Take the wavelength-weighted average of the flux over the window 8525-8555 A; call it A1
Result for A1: 4.8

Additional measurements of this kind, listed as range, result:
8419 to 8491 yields 5.35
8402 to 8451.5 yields 5.39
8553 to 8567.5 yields 5.19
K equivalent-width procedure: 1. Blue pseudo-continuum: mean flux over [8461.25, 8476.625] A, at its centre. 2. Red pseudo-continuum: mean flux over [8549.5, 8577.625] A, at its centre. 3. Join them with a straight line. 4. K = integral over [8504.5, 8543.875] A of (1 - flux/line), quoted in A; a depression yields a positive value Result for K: 1.75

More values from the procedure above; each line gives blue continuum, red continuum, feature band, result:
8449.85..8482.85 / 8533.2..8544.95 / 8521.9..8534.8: -1.16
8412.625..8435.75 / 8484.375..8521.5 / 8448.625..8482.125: -0.87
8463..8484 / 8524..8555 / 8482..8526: -0.49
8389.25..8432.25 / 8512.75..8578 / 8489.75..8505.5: 0.48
